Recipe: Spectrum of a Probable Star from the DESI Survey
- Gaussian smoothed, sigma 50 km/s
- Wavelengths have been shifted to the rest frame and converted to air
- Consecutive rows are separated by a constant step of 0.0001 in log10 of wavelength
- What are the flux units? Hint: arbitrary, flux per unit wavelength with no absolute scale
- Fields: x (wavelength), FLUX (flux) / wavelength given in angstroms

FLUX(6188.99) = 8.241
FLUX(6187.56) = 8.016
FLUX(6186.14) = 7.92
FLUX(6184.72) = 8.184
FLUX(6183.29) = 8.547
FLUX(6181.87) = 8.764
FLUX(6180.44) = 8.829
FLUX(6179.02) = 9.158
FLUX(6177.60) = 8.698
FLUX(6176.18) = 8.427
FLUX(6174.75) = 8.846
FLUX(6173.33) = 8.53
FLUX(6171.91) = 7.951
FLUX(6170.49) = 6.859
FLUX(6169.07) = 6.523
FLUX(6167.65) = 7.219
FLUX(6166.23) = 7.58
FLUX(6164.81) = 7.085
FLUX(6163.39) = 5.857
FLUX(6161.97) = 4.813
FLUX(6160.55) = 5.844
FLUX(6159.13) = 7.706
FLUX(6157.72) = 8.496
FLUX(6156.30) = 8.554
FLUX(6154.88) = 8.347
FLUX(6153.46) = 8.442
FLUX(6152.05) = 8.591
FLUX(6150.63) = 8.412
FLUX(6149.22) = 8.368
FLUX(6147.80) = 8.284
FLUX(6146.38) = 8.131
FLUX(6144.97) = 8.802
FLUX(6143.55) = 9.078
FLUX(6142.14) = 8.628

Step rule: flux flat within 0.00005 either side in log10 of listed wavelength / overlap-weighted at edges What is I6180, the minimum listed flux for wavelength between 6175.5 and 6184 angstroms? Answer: 8.427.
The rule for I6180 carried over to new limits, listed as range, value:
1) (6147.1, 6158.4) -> 8.284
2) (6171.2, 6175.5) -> 7.951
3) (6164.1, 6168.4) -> 7.085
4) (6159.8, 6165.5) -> 4.813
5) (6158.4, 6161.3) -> 5.844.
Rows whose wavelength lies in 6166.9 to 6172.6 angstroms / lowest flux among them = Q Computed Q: 6.523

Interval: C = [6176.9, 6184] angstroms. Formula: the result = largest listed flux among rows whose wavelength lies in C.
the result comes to 9.158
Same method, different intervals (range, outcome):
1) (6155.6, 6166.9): 8.554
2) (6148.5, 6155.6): 8.591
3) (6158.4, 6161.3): 7.706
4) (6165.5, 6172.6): 7.951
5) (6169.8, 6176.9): 8.846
